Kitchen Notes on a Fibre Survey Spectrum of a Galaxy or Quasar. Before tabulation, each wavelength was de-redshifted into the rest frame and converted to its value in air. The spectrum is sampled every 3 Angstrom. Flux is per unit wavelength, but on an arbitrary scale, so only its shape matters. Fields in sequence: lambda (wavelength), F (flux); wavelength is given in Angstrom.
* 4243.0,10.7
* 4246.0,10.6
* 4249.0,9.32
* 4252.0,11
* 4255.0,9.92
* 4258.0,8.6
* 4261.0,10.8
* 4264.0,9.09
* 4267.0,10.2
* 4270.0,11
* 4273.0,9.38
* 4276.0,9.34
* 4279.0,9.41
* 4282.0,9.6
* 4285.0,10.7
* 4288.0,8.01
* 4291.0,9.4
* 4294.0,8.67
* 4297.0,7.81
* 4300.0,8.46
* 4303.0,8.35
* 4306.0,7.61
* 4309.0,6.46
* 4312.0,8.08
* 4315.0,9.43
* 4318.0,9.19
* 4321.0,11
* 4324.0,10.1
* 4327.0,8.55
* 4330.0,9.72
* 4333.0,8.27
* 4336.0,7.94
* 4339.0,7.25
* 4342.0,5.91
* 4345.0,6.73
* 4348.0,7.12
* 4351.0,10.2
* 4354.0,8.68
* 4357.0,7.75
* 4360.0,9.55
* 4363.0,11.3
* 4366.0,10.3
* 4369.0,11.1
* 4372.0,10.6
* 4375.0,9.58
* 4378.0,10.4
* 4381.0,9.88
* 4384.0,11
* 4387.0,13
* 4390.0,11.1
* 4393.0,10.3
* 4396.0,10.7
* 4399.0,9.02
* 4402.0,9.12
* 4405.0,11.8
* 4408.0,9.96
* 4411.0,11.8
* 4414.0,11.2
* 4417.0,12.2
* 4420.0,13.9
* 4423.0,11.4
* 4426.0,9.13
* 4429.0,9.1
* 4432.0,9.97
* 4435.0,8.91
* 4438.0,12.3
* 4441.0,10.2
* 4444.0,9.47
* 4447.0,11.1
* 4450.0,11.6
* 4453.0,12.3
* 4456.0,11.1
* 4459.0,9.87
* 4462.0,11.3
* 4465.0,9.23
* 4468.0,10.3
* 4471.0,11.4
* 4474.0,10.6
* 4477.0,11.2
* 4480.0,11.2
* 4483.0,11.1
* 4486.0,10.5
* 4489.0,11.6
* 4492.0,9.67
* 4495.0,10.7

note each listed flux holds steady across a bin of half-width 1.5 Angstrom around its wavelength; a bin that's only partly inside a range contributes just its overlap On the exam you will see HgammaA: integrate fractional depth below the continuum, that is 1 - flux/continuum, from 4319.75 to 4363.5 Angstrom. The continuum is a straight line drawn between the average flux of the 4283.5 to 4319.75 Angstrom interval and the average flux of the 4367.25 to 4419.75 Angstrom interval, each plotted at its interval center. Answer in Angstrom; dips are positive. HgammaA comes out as 4.2 Angstrom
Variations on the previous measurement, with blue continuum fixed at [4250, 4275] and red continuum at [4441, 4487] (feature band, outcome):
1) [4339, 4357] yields 4.6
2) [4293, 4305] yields 2.2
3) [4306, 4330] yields 3.0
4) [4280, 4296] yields 1.3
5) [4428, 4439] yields 0.7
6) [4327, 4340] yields 2.4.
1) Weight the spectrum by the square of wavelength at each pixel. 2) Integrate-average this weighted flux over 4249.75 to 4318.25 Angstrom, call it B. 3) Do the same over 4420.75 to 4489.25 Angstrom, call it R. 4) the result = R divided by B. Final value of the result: 1.26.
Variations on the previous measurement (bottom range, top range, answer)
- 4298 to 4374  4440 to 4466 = 1.29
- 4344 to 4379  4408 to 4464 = 1.19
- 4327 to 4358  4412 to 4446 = 1.40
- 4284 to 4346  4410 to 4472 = 1.36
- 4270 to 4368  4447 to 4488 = 1.33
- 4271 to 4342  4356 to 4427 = 1.27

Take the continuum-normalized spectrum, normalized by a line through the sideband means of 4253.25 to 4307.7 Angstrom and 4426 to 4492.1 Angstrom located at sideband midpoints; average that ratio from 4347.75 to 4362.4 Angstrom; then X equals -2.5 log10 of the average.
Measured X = 0.10 mag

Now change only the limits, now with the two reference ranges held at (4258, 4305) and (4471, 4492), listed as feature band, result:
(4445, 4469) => -0.01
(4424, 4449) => 0.05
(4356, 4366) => 0.03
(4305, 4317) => 0.20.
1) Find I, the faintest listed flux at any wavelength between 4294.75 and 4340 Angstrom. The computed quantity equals 6.46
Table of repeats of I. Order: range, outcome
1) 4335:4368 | 5.91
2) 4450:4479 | 9.23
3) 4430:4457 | 8.91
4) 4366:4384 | 9.58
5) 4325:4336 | 7.94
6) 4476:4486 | 10.5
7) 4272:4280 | 9.34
